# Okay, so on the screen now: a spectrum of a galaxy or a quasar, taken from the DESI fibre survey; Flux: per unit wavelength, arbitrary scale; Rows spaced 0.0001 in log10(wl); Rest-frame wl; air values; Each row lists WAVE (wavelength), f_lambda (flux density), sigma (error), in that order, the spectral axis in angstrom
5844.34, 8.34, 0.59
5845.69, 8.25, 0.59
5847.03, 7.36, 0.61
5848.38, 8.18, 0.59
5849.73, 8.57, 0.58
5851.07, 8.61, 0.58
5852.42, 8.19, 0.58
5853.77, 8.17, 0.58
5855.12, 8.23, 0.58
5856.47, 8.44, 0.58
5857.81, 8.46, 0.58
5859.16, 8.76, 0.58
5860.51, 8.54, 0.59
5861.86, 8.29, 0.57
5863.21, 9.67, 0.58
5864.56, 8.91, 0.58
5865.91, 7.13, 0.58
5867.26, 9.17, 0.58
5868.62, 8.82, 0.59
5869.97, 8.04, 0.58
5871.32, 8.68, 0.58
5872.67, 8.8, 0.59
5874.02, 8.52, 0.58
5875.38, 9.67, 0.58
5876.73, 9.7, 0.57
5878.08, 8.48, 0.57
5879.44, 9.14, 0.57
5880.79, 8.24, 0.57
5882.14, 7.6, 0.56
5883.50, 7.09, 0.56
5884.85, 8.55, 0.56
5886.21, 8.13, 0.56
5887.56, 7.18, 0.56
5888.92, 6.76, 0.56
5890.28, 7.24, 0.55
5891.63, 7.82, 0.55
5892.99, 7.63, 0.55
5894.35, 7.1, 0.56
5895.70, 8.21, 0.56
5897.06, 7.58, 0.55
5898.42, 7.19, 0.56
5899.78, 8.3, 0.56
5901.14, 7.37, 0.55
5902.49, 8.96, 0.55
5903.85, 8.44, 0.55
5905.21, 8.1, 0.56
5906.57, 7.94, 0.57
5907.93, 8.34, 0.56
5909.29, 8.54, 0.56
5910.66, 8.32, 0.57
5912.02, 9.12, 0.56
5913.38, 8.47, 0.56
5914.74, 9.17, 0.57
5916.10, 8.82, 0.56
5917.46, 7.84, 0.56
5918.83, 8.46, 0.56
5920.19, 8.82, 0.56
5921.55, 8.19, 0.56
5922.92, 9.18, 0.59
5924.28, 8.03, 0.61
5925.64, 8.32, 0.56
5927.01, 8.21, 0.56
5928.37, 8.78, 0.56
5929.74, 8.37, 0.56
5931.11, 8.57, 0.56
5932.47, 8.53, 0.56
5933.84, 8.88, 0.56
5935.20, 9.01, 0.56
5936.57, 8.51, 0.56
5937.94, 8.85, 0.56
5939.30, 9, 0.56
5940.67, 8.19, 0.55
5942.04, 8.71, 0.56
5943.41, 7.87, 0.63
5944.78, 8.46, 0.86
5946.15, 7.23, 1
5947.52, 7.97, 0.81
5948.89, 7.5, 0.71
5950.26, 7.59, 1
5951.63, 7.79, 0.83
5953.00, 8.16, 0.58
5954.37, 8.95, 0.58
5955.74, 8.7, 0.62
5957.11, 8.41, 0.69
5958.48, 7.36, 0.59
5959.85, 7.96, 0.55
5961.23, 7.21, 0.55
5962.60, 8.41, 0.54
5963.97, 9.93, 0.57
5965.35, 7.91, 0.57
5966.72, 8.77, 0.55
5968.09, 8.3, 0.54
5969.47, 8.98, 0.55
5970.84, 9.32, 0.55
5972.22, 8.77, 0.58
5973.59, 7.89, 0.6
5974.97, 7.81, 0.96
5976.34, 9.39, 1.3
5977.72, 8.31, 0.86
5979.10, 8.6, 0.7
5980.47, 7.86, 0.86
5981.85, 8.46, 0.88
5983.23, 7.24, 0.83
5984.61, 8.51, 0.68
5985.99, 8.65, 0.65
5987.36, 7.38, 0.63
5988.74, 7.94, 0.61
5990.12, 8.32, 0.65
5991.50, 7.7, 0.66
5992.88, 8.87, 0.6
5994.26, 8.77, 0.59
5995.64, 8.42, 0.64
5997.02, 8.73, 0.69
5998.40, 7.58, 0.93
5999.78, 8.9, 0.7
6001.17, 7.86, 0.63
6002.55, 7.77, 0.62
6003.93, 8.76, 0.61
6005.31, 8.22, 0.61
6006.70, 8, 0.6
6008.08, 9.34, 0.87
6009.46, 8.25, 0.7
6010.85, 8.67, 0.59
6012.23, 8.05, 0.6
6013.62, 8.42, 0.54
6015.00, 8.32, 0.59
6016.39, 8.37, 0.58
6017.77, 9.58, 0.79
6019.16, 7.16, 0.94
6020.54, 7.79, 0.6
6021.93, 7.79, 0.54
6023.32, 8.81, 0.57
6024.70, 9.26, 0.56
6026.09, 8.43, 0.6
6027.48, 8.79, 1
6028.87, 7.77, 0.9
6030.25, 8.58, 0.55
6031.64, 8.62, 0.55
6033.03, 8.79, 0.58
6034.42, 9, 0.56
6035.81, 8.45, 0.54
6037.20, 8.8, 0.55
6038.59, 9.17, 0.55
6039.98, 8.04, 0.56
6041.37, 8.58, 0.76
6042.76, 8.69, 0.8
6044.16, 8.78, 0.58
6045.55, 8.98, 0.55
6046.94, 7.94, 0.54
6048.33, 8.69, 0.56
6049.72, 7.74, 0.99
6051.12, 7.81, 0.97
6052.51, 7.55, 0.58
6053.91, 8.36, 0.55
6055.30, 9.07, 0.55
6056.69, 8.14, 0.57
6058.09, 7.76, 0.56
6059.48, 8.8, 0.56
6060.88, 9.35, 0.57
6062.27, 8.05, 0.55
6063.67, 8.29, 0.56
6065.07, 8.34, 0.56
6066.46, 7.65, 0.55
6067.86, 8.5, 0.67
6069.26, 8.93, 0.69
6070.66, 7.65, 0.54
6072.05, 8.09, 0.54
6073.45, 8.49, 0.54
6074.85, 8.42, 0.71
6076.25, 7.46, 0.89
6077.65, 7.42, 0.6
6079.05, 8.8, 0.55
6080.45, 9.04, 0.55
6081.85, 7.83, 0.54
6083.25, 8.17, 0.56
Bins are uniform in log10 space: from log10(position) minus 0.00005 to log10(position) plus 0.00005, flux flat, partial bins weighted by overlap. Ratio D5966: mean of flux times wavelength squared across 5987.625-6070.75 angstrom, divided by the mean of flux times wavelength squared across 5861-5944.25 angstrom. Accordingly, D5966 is 1.0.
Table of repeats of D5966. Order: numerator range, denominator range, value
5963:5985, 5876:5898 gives 1.11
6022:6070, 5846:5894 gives 1.08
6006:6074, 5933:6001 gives 1.04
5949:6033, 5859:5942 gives 1.03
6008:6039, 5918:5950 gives 1.04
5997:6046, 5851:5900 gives 1.08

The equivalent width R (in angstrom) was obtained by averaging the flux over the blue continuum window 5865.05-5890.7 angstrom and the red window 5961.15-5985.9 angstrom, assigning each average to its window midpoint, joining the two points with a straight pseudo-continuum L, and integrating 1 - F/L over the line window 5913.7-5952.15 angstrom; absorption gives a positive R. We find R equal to 0.0 angstrom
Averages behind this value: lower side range 8.27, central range 8.39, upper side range 8.46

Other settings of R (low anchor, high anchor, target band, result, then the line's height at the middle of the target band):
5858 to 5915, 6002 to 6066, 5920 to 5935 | -0.40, 8.32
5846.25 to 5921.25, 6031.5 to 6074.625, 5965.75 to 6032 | 0.03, 8.38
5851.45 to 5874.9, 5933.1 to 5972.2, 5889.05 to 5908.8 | 1.43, 8.46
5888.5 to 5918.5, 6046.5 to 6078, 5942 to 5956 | 0.13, 8.11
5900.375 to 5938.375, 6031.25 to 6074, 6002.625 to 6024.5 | 0.19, 8.44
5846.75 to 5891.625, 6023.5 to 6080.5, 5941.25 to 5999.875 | 0.83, 8.38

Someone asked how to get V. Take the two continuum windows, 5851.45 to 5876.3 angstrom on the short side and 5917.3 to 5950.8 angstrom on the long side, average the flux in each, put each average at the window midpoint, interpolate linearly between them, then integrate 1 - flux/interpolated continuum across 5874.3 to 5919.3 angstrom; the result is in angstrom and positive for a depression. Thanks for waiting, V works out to 1.7 angstrom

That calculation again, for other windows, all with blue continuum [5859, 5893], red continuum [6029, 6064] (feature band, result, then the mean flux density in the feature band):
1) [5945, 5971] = 0.6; 8.22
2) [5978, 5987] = 0.2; 8.2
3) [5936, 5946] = -0.1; 8.44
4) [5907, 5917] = -0.3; 8.65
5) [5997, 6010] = 0.2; 8.32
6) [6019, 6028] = 0.1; 8.35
